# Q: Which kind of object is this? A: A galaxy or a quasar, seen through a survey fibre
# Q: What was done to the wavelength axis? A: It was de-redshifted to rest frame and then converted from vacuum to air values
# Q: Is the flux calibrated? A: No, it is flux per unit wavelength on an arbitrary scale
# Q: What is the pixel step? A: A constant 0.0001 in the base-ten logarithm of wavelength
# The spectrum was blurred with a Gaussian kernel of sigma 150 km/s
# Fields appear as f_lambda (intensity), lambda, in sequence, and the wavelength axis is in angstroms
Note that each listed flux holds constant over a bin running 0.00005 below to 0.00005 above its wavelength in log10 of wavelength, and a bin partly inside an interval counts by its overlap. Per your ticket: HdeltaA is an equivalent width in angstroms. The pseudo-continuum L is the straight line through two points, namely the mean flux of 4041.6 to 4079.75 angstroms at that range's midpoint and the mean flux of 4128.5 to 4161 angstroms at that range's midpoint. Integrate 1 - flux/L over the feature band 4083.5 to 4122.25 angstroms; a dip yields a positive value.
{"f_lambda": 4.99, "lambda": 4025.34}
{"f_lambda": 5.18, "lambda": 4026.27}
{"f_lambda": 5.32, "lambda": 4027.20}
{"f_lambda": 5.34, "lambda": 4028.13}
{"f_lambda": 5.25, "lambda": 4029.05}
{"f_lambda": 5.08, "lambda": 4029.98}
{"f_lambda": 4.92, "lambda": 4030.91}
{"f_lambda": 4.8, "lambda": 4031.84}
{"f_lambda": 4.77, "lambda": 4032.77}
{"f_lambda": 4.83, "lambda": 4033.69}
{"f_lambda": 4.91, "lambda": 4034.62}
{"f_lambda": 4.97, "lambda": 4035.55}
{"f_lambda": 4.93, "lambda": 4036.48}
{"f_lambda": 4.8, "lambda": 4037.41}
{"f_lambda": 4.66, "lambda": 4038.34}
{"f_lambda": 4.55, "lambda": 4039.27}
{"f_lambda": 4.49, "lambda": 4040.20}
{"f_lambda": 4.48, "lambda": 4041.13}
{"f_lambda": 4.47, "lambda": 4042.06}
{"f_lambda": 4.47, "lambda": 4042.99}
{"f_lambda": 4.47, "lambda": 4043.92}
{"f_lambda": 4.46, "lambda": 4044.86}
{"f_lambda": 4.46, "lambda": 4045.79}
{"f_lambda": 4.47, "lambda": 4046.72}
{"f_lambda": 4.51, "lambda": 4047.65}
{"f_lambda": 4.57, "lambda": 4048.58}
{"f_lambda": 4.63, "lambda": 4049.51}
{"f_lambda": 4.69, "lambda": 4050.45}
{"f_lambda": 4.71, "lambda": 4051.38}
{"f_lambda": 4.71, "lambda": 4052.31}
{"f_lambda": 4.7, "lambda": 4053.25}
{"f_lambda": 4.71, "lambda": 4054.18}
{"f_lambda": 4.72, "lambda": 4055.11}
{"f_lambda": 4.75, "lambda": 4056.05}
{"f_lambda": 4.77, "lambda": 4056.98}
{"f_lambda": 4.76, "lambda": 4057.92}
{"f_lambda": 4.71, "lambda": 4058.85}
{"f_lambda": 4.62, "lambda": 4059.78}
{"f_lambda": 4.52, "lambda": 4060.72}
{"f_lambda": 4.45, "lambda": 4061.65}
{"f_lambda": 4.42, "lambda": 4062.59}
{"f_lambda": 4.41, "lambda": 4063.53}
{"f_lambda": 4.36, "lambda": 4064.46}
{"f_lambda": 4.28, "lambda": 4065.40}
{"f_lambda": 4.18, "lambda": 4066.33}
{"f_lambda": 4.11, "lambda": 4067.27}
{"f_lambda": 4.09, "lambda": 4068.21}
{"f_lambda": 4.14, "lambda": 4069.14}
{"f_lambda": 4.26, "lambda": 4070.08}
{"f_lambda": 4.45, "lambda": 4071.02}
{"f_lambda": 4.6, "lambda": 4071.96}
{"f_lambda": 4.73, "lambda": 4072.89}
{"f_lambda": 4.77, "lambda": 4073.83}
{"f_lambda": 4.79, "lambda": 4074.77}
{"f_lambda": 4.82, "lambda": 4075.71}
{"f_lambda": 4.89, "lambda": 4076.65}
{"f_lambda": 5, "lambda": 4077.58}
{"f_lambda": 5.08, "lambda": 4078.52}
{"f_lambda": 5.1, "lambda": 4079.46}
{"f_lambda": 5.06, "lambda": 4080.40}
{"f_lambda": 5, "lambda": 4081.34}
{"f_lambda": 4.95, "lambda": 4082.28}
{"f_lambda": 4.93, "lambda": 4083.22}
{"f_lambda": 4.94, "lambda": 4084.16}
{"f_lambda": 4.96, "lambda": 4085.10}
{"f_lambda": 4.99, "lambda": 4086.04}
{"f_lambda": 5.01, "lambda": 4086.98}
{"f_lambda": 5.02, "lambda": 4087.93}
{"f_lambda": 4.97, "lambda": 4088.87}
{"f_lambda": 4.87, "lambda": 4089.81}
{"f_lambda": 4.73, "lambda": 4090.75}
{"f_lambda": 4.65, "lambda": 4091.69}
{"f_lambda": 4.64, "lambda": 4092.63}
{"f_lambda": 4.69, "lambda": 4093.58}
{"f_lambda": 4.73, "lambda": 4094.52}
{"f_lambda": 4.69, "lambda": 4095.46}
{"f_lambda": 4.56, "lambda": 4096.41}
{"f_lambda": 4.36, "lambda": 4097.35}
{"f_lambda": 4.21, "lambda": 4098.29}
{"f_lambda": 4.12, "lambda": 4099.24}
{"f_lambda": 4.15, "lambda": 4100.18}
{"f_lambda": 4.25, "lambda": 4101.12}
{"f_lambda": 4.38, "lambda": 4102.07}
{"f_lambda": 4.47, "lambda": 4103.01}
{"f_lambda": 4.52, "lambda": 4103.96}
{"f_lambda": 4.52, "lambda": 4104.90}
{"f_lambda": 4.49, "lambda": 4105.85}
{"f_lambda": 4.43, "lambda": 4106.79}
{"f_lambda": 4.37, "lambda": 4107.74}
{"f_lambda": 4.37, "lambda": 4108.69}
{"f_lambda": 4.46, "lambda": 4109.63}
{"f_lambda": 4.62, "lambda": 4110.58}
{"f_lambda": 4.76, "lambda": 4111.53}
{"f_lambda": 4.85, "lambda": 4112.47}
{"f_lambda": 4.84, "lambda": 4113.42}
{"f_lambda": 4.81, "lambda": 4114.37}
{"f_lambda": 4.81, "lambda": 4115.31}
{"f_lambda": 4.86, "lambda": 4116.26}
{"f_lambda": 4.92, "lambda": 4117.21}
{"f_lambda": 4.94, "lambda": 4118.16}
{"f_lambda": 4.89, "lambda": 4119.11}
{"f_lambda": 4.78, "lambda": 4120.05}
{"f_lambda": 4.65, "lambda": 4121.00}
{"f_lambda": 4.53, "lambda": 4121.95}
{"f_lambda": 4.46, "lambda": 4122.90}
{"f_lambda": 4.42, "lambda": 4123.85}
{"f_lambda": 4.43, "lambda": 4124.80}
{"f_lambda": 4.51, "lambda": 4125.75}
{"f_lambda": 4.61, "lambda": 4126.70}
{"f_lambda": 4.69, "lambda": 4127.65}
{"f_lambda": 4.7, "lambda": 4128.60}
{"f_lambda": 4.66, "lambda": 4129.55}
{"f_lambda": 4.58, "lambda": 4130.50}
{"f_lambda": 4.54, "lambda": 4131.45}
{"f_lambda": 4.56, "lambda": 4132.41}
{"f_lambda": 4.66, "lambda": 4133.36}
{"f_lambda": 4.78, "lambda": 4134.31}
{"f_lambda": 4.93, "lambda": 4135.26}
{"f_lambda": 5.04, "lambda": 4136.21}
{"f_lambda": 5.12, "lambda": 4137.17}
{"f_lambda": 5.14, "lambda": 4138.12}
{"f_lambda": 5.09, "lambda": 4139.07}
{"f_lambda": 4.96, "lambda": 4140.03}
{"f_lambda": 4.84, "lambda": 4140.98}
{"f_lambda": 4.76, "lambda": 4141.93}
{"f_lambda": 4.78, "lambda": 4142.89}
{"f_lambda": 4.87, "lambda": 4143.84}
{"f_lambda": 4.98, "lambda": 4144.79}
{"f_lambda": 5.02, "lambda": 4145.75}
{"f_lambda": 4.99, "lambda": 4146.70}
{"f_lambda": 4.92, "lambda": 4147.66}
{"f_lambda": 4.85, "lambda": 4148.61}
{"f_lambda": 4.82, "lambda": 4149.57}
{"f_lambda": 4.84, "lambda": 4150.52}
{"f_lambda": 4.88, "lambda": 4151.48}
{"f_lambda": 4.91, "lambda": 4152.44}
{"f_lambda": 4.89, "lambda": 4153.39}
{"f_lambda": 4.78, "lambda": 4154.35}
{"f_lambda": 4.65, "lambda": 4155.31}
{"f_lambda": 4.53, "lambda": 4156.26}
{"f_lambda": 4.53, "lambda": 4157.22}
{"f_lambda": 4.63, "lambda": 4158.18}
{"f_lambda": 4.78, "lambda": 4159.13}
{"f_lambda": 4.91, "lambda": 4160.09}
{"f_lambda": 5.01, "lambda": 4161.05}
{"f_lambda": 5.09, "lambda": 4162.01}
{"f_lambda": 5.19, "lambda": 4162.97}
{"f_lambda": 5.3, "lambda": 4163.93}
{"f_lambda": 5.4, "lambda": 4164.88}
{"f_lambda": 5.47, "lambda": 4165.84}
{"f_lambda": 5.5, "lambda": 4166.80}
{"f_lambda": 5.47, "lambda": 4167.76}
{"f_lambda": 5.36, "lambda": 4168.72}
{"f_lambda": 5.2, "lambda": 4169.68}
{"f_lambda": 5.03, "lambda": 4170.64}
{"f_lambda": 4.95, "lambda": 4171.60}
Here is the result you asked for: 0.4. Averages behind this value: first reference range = 4.58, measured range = 4.66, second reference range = 4.82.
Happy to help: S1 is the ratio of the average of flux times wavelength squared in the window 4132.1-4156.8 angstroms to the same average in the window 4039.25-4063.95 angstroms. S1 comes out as 1.11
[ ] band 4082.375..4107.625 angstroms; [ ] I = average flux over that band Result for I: 4.63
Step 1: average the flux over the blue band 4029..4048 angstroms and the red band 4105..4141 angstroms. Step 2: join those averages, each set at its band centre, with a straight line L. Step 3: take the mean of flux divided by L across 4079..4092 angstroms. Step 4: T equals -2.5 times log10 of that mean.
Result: -0.05 mag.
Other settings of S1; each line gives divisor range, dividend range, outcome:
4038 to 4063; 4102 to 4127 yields 1.04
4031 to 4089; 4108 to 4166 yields 1.07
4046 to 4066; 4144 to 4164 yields 1.11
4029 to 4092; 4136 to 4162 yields 1.08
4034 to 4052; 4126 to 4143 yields 1.09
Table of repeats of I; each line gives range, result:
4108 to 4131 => 4.67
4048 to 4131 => 4.64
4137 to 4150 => 4.94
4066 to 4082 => 4.66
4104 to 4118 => 4.65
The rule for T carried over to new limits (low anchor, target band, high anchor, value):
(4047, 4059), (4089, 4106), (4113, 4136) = 0.04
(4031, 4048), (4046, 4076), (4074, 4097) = 0.05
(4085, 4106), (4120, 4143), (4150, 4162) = 0.00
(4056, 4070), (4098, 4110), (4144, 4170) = 0.07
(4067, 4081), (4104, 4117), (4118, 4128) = 0.00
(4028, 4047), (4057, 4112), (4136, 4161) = 0.04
